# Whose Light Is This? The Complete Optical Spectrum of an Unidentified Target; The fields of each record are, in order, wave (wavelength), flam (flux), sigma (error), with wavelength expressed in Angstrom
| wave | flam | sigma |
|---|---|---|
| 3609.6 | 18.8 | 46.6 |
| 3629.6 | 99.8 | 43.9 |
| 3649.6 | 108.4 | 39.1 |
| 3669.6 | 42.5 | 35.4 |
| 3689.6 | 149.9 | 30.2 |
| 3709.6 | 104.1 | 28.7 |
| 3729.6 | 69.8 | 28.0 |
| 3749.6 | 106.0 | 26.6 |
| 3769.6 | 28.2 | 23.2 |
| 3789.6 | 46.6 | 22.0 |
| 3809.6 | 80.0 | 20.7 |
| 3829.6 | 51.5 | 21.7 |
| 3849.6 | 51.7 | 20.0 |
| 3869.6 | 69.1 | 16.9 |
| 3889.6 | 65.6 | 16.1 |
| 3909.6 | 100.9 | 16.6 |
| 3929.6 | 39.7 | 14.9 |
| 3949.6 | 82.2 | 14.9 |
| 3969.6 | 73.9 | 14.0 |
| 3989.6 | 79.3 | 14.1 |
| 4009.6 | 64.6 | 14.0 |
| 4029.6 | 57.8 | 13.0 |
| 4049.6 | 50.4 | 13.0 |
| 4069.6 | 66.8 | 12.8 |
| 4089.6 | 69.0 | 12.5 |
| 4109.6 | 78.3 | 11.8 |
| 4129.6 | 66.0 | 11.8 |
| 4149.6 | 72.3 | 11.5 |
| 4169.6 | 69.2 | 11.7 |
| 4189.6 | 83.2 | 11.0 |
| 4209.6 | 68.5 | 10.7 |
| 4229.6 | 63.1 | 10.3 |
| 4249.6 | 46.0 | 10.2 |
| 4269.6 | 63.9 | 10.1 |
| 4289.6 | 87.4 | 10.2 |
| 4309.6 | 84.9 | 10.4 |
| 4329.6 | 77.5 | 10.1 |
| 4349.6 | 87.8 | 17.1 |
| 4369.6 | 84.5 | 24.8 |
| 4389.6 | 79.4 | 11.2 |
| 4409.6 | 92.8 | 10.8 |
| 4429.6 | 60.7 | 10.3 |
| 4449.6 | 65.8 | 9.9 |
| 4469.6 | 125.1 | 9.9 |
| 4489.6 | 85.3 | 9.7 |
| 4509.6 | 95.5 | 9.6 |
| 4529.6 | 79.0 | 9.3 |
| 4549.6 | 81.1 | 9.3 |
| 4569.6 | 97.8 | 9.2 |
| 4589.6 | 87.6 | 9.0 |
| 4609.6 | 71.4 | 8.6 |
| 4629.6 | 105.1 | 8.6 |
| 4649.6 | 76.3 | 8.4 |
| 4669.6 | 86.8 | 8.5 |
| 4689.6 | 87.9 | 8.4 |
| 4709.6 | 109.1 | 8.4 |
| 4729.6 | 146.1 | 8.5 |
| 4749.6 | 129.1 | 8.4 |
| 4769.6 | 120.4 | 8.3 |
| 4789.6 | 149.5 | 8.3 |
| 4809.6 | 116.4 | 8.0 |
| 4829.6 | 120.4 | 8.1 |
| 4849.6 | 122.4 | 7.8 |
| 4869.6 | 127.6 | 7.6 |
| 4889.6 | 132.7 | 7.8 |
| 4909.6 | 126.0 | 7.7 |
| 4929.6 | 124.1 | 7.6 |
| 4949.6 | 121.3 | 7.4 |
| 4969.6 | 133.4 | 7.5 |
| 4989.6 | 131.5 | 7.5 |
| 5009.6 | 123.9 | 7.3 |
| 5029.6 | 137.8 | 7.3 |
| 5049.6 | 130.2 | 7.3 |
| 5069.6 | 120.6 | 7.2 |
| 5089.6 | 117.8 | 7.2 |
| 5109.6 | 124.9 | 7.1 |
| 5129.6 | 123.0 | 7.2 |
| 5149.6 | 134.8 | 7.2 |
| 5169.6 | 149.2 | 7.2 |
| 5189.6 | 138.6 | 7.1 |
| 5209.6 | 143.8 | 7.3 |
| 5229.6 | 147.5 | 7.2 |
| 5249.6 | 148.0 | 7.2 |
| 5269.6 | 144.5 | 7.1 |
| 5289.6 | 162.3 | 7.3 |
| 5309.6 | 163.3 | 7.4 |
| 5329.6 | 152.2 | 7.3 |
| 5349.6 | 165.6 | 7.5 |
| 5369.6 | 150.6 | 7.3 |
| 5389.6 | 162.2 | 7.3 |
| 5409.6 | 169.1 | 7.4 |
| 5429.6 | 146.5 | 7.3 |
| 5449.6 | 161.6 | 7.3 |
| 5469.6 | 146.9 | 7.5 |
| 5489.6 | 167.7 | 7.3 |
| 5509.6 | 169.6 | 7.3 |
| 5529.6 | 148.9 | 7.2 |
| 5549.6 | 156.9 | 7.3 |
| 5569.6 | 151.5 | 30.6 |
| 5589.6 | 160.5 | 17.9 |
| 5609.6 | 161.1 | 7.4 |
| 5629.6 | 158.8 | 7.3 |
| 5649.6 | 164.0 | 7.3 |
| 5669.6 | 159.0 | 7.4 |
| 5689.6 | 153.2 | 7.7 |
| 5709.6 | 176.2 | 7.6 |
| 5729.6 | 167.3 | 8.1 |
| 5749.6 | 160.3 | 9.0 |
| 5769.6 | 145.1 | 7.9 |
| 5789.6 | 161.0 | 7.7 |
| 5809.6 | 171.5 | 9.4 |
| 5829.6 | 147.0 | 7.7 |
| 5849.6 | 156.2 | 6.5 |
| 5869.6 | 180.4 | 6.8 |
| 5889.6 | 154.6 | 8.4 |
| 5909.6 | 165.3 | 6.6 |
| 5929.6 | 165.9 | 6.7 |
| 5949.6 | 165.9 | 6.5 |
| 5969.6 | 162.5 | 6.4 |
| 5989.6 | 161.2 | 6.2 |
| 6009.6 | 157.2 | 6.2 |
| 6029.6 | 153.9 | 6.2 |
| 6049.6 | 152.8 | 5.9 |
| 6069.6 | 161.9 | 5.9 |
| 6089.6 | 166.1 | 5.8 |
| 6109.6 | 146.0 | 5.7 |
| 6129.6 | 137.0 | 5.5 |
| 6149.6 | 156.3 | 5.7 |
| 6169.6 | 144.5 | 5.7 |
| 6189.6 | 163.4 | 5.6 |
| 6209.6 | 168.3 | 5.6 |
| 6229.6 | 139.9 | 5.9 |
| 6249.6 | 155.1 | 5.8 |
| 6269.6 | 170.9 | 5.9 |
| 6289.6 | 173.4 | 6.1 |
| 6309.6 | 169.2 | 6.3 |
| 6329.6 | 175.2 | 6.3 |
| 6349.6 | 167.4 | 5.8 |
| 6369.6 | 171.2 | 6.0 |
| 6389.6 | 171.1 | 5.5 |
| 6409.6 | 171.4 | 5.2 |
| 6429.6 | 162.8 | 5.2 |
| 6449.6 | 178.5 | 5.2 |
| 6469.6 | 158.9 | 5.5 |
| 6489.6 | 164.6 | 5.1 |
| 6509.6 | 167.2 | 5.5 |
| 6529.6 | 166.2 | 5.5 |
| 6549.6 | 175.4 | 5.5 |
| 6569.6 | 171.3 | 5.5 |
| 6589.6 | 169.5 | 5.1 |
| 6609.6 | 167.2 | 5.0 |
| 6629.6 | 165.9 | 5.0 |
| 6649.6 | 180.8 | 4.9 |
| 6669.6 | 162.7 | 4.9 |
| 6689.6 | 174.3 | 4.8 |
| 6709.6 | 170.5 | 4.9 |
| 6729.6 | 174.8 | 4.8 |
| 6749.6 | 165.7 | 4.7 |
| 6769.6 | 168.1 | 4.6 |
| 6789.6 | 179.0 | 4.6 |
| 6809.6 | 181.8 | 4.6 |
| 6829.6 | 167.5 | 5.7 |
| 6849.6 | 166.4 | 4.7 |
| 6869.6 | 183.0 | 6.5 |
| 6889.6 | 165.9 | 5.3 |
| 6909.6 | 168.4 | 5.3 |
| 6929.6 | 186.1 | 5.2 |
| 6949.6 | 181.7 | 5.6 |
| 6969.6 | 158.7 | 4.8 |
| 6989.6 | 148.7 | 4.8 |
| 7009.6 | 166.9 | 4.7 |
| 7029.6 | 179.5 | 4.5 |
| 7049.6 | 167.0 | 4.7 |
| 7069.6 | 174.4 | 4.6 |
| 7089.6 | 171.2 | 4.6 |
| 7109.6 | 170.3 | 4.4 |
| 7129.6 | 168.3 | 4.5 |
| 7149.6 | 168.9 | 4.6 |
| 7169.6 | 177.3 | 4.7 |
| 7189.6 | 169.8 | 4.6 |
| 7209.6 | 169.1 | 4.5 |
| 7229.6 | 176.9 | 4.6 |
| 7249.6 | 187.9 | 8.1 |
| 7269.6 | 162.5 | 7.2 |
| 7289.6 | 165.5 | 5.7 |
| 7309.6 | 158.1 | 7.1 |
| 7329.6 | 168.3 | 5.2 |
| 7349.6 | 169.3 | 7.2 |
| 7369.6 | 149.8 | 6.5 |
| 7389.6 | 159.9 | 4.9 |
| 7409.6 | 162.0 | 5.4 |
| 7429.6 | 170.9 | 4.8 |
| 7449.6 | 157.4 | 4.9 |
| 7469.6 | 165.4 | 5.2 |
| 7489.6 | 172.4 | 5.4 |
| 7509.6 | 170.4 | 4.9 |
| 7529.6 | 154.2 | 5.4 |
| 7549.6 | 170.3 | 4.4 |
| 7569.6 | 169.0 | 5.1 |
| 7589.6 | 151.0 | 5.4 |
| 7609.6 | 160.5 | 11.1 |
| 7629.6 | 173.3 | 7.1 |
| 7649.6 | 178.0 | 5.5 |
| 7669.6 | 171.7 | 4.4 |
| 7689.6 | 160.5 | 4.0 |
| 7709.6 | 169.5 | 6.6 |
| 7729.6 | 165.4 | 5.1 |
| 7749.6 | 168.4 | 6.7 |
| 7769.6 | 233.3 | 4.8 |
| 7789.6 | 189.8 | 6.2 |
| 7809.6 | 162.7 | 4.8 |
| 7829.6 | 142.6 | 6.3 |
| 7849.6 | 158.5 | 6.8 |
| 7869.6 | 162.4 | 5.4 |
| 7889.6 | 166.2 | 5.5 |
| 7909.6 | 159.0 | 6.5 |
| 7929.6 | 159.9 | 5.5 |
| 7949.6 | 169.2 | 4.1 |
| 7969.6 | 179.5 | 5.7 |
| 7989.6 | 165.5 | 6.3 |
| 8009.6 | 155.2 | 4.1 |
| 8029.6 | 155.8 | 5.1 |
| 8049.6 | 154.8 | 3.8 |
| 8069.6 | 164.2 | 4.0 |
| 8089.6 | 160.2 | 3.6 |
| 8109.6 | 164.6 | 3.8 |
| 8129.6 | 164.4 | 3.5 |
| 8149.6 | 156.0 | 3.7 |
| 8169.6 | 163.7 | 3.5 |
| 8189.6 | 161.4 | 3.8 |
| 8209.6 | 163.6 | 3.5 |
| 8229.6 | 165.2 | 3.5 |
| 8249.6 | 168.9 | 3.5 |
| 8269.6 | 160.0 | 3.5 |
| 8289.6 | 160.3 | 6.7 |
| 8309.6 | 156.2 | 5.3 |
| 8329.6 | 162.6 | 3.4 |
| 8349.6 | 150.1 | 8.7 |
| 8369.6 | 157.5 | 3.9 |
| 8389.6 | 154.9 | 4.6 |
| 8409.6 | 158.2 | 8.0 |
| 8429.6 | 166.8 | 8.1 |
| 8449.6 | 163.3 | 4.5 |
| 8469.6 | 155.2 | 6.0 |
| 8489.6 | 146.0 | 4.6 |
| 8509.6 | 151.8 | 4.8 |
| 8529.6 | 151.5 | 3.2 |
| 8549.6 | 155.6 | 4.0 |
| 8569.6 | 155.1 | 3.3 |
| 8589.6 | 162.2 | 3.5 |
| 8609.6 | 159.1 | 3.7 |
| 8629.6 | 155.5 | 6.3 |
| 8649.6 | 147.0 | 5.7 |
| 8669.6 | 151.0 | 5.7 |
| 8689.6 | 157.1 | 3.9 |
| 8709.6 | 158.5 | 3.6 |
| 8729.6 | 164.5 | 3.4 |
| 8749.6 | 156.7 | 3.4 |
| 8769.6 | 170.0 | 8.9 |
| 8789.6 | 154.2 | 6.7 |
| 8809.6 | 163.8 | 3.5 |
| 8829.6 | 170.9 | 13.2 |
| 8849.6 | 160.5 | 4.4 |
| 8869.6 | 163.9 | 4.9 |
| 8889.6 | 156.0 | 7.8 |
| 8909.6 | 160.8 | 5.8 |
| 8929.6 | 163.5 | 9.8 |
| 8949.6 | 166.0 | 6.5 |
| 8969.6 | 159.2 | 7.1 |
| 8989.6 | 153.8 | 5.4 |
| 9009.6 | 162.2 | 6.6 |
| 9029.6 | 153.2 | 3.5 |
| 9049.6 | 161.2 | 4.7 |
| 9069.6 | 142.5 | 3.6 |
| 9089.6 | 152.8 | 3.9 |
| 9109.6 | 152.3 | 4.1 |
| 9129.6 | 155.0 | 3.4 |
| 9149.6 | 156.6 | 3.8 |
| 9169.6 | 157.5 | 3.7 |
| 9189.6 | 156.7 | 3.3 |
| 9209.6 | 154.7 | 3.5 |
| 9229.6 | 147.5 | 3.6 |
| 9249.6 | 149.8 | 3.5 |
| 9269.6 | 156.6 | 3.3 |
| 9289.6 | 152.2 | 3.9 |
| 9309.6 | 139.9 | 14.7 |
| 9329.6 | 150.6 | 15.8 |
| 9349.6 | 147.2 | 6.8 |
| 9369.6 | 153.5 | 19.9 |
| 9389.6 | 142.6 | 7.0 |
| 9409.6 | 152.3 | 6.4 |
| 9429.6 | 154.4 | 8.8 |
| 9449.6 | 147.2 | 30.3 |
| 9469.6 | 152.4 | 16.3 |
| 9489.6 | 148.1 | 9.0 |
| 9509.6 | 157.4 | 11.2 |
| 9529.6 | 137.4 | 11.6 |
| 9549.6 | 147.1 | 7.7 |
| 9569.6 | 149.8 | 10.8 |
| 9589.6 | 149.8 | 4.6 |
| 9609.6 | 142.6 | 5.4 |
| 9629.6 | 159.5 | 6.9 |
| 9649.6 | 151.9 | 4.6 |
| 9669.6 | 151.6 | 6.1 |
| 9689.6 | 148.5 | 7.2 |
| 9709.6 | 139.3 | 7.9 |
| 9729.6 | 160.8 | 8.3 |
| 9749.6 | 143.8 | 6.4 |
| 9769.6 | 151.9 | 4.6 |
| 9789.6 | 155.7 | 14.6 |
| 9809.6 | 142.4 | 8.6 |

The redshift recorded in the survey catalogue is 0.184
